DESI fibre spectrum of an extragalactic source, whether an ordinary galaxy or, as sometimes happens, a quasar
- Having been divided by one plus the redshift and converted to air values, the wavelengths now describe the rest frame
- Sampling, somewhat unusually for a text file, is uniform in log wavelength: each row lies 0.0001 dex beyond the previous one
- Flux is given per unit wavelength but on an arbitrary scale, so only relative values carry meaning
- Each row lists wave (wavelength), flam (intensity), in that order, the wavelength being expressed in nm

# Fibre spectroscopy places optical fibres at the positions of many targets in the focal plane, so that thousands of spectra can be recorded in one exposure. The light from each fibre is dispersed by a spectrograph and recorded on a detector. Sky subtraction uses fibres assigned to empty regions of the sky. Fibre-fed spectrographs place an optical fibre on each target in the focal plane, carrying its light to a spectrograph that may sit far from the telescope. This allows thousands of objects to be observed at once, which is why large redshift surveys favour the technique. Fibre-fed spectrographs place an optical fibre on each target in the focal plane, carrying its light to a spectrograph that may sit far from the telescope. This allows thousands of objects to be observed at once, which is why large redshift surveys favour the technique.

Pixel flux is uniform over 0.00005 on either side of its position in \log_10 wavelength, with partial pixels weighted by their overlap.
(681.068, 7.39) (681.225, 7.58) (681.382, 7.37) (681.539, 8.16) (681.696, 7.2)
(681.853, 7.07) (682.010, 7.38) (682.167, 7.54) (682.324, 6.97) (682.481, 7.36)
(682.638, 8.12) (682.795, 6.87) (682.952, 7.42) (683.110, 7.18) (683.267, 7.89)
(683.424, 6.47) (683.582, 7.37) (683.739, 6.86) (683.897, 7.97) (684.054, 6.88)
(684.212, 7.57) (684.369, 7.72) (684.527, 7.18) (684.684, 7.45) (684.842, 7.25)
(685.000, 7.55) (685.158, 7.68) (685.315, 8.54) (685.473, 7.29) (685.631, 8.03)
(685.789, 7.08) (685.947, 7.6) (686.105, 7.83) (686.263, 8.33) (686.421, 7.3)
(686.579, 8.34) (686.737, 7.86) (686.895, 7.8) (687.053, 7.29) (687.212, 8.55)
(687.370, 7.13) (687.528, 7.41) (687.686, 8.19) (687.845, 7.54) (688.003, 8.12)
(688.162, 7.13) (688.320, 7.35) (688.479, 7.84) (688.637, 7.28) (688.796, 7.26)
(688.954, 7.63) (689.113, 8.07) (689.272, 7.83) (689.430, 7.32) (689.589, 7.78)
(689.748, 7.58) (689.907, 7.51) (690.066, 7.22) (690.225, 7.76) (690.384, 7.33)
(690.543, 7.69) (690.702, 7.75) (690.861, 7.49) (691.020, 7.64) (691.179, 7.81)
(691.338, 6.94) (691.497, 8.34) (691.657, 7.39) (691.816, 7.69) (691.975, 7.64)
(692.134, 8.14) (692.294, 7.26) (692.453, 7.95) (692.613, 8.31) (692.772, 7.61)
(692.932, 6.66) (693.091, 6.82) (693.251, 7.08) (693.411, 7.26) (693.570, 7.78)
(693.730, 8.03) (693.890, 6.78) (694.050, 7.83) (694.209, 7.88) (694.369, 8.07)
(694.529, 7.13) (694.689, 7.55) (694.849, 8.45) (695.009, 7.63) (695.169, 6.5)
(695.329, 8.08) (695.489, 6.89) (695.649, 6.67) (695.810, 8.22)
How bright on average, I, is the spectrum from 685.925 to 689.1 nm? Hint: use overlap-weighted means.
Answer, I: 7.7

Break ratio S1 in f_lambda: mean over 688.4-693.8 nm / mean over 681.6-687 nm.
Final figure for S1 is 1.01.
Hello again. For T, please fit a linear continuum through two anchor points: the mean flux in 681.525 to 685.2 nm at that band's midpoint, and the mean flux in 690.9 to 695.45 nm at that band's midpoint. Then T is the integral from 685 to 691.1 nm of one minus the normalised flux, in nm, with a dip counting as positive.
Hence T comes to -0.17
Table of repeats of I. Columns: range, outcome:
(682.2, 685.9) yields 7.43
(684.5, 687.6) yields 7.68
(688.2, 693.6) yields 7.55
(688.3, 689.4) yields 7.61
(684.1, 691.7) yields 7.63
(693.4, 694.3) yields 7.63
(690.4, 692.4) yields 7.64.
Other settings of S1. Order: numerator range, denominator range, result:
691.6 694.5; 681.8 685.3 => 1.02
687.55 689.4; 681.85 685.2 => 1.04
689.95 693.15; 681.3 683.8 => 1.03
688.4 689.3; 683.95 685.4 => 1.01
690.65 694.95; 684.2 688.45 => 0.99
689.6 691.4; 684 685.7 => 1.00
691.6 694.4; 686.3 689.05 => 0.99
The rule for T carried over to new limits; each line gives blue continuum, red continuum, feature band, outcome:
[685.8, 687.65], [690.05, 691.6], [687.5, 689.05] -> 0.02 nm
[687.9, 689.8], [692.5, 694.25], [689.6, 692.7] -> -0.05 nm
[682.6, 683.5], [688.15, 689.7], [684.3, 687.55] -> -0.11 nm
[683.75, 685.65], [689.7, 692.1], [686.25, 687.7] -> -0.04 nm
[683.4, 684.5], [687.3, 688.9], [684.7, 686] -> -0.04 nm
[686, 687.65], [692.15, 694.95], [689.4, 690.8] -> 0.02 nm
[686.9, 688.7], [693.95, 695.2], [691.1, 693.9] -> 0.04 nm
